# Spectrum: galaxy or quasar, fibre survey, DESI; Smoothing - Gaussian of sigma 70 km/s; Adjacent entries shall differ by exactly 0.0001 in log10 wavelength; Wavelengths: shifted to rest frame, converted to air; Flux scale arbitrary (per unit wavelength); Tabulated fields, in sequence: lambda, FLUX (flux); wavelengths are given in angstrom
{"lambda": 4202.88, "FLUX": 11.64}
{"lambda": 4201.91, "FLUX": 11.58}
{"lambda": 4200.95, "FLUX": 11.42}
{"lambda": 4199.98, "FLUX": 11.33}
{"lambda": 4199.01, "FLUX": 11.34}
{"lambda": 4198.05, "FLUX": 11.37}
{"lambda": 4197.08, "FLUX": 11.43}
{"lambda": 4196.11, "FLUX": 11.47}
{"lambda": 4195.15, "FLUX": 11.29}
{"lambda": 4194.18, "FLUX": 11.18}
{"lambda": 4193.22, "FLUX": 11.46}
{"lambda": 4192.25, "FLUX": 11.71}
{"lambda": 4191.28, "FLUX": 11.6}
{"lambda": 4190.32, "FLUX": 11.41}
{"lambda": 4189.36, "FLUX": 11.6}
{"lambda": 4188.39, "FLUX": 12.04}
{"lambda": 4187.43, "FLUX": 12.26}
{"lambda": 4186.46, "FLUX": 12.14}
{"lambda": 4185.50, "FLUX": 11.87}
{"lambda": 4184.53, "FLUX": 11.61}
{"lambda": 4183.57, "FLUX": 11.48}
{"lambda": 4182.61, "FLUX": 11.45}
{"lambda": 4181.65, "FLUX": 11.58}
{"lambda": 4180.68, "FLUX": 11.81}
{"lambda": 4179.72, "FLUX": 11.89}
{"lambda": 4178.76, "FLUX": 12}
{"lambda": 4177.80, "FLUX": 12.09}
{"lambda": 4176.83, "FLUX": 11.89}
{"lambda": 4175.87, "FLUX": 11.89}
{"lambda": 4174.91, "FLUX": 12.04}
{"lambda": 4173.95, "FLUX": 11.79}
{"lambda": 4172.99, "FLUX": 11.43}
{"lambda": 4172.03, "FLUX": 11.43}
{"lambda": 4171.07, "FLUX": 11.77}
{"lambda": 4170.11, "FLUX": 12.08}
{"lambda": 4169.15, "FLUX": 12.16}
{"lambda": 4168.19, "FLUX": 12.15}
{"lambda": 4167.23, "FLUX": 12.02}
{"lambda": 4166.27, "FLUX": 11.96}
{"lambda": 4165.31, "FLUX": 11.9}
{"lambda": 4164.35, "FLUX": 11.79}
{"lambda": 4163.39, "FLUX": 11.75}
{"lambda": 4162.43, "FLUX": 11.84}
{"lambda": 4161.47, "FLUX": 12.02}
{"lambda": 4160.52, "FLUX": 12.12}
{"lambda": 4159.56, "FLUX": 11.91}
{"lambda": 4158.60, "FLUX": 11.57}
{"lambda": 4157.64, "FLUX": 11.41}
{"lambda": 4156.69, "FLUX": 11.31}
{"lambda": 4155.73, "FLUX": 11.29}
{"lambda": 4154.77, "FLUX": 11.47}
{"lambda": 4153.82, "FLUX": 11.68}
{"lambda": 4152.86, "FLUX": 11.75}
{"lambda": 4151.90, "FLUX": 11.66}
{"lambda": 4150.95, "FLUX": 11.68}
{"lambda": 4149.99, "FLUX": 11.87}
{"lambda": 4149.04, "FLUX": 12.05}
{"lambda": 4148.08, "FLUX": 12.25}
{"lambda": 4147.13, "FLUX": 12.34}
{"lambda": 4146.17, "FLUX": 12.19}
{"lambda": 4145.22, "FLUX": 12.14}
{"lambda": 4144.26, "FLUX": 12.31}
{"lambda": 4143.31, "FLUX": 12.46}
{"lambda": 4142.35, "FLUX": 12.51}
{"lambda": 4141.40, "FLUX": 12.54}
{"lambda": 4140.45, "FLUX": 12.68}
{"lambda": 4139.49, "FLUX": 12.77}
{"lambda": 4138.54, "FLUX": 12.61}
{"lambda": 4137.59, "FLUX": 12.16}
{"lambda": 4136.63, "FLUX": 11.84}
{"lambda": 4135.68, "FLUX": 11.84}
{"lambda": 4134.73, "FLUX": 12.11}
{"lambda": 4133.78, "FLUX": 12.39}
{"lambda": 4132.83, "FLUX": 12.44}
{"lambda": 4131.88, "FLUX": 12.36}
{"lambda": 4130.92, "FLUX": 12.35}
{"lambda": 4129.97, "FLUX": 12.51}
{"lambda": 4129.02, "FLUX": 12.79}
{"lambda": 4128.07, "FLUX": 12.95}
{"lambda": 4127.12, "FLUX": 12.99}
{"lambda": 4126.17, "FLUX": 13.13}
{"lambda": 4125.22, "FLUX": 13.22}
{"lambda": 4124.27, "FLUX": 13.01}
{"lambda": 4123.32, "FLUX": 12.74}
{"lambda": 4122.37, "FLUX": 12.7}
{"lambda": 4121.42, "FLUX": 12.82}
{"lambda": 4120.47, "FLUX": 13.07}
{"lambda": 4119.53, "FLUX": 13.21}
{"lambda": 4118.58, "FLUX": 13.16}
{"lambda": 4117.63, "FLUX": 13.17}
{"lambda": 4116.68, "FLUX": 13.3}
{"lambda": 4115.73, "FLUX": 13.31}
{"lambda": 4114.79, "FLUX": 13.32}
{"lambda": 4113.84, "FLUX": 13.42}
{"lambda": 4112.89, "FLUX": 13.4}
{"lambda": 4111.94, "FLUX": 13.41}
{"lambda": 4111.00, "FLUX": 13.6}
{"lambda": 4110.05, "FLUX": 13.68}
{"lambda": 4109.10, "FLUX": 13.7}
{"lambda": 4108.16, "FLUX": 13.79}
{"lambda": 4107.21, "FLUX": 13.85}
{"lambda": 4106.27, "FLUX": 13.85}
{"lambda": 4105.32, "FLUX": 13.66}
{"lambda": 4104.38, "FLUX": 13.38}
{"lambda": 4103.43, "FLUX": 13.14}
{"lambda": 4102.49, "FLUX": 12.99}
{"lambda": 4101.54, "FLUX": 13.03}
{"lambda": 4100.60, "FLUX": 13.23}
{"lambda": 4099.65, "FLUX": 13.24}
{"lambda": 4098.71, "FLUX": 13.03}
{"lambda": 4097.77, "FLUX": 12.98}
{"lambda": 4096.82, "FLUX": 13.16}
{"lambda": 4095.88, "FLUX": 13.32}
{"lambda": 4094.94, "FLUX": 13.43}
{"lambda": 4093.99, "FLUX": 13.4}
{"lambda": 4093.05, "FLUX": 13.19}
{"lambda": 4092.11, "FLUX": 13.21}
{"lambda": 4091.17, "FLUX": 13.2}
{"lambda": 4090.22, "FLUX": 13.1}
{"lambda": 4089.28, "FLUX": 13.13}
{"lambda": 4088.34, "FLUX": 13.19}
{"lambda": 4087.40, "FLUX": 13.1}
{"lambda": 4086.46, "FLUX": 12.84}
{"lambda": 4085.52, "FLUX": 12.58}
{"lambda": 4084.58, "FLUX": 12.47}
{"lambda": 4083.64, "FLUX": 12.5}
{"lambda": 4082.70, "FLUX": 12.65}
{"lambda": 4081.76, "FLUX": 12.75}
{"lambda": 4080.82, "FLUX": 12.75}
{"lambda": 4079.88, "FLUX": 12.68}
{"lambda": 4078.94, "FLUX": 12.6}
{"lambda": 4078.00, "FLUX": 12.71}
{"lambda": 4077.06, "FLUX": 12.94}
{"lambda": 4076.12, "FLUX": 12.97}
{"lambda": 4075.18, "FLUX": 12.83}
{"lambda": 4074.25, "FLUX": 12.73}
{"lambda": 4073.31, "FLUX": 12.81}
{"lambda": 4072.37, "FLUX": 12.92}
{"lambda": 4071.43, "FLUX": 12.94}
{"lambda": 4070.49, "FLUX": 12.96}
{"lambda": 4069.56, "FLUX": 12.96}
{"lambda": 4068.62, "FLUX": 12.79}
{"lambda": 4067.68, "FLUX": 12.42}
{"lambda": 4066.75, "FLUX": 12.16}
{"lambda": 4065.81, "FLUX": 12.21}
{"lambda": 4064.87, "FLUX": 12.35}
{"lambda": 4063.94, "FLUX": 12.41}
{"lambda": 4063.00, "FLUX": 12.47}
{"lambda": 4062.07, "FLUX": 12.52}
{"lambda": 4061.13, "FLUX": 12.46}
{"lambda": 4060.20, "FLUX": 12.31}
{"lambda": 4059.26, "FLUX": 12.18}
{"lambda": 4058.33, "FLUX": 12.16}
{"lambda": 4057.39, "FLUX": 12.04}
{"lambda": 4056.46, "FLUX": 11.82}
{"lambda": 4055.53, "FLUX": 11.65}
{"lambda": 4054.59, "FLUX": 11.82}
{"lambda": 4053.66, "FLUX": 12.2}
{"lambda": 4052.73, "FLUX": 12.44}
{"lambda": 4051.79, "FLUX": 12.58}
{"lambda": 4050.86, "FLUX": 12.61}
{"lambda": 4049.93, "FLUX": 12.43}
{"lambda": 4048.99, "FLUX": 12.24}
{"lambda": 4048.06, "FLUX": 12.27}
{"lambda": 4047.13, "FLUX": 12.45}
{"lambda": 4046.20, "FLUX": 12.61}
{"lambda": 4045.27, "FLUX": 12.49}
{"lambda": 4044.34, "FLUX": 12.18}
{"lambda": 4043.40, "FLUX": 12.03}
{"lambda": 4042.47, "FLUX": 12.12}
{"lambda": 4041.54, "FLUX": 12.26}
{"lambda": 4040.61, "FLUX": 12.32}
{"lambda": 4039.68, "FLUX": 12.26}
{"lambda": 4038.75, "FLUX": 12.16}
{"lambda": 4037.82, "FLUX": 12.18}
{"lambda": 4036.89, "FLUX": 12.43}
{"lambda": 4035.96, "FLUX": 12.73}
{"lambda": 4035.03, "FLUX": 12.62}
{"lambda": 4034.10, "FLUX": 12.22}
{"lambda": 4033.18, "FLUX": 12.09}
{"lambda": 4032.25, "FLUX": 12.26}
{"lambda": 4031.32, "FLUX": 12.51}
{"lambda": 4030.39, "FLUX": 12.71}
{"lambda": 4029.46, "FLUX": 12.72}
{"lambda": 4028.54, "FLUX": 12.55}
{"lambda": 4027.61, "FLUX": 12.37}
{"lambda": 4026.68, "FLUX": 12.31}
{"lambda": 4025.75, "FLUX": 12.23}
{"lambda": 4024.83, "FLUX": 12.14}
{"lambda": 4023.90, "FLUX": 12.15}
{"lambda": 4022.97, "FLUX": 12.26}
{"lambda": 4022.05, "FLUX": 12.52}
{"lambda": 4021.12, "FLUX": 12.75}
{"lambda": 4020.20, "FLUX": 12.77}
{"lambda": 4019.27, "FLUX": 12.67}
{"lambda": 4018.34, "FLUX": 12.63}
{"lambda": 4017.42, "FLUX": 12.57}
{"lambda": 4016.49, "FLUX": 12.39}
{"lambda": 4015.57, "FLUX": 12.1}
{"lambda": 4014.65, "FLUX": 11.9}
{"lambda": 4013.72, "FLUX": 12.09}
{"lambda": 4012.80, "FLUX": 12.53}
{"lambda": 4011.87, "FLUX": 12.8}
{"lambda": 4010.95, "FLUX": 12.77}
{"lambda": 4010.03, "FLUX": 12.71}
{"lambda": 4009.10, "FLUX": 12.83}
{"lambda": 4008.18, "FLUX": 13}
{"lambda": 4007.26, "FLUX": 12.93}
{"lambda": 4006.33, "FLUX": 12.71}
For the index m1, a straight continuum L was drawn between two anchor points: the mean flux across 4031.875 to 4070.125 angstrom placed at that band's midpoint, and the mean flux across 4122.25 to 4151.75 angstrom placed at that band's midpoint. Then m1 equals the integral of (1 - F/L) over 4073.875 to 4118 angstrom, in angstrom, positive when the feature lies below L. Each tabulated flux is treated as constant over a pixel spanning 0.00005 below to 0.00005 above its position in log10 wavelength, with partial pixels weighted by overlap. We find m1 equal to -2.7 angstrom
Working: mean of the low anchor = 12.3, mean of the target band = 13.1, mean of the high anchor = 12.4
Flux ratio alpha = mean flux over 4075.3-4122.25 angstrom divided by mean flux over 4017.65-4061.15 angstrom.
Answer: 1.1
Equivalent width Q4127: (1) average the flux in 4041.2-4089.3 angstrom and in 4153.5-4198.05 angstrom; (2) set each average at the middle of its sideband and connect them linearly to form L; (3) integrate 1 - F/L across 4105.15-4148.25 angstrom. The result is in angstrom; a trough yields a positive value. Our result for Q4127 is -2.8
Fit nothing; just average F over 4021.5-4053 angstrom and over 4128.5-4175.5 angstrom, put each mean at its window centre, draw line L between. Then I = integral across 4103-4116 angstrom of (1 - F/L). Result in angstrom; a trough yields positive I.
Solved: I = -1.48 angstrom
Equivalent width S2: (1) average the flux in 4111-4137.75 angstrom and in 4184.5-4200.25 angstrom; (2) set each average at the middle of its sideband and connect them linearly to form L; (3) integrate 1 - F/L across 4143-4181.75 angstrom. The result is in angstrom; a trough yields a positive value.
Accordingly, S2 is 0.87 angstrom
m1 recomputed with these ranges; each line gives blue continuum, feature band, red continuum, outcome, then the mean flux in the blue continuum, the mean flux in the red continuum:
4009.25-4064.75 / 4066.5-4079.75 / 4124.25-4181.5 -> -0.54 angstrom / 12.4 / 12.1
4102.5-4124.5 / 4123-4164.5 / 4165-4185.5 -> 1.31 angstrom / 13.3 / 11.8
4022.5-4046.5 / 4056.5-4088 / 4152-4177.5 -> -1.10 angstrom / 12.3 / 11.8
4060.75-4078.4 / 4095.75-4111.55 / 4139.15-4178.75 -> -1.28 angstrom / 12.7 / 11.9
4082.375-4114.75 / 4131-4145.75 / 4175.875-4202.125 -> 0.22 angstrom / 13.2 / 11.6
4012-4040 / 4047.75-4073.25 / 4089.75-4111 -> 0.89 angstrom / 12.4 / 13.3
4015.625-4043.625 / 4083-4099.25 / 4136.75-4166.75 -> -1.13 angstrom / 12.4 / 12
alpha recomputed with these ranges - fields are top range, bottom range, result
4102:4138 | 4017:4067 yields 1.05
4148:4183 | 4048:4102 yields 0.93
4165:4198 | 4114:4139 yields 0.92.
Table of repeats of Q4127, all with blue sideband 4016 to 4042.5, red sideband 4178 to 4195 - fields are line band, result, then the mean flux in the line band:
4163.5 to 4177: -0.1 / 11.9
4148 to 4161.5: 0.2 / 11.7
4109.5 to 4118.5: -1.0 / 13.4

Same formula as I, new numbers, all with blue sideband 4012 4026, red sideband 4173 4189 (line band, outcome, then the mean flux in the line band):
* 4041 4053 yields -0.06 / 12.4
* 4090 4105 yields -1.32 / 13.2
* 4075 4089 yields -0.68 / 12.8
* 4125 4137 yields -0.51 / 12.5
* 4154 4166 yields 0.22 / 11.7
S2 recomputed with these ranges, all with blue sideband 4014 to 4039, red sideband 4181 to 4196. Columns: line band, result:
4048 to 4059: 0.1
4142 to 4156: -0.2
